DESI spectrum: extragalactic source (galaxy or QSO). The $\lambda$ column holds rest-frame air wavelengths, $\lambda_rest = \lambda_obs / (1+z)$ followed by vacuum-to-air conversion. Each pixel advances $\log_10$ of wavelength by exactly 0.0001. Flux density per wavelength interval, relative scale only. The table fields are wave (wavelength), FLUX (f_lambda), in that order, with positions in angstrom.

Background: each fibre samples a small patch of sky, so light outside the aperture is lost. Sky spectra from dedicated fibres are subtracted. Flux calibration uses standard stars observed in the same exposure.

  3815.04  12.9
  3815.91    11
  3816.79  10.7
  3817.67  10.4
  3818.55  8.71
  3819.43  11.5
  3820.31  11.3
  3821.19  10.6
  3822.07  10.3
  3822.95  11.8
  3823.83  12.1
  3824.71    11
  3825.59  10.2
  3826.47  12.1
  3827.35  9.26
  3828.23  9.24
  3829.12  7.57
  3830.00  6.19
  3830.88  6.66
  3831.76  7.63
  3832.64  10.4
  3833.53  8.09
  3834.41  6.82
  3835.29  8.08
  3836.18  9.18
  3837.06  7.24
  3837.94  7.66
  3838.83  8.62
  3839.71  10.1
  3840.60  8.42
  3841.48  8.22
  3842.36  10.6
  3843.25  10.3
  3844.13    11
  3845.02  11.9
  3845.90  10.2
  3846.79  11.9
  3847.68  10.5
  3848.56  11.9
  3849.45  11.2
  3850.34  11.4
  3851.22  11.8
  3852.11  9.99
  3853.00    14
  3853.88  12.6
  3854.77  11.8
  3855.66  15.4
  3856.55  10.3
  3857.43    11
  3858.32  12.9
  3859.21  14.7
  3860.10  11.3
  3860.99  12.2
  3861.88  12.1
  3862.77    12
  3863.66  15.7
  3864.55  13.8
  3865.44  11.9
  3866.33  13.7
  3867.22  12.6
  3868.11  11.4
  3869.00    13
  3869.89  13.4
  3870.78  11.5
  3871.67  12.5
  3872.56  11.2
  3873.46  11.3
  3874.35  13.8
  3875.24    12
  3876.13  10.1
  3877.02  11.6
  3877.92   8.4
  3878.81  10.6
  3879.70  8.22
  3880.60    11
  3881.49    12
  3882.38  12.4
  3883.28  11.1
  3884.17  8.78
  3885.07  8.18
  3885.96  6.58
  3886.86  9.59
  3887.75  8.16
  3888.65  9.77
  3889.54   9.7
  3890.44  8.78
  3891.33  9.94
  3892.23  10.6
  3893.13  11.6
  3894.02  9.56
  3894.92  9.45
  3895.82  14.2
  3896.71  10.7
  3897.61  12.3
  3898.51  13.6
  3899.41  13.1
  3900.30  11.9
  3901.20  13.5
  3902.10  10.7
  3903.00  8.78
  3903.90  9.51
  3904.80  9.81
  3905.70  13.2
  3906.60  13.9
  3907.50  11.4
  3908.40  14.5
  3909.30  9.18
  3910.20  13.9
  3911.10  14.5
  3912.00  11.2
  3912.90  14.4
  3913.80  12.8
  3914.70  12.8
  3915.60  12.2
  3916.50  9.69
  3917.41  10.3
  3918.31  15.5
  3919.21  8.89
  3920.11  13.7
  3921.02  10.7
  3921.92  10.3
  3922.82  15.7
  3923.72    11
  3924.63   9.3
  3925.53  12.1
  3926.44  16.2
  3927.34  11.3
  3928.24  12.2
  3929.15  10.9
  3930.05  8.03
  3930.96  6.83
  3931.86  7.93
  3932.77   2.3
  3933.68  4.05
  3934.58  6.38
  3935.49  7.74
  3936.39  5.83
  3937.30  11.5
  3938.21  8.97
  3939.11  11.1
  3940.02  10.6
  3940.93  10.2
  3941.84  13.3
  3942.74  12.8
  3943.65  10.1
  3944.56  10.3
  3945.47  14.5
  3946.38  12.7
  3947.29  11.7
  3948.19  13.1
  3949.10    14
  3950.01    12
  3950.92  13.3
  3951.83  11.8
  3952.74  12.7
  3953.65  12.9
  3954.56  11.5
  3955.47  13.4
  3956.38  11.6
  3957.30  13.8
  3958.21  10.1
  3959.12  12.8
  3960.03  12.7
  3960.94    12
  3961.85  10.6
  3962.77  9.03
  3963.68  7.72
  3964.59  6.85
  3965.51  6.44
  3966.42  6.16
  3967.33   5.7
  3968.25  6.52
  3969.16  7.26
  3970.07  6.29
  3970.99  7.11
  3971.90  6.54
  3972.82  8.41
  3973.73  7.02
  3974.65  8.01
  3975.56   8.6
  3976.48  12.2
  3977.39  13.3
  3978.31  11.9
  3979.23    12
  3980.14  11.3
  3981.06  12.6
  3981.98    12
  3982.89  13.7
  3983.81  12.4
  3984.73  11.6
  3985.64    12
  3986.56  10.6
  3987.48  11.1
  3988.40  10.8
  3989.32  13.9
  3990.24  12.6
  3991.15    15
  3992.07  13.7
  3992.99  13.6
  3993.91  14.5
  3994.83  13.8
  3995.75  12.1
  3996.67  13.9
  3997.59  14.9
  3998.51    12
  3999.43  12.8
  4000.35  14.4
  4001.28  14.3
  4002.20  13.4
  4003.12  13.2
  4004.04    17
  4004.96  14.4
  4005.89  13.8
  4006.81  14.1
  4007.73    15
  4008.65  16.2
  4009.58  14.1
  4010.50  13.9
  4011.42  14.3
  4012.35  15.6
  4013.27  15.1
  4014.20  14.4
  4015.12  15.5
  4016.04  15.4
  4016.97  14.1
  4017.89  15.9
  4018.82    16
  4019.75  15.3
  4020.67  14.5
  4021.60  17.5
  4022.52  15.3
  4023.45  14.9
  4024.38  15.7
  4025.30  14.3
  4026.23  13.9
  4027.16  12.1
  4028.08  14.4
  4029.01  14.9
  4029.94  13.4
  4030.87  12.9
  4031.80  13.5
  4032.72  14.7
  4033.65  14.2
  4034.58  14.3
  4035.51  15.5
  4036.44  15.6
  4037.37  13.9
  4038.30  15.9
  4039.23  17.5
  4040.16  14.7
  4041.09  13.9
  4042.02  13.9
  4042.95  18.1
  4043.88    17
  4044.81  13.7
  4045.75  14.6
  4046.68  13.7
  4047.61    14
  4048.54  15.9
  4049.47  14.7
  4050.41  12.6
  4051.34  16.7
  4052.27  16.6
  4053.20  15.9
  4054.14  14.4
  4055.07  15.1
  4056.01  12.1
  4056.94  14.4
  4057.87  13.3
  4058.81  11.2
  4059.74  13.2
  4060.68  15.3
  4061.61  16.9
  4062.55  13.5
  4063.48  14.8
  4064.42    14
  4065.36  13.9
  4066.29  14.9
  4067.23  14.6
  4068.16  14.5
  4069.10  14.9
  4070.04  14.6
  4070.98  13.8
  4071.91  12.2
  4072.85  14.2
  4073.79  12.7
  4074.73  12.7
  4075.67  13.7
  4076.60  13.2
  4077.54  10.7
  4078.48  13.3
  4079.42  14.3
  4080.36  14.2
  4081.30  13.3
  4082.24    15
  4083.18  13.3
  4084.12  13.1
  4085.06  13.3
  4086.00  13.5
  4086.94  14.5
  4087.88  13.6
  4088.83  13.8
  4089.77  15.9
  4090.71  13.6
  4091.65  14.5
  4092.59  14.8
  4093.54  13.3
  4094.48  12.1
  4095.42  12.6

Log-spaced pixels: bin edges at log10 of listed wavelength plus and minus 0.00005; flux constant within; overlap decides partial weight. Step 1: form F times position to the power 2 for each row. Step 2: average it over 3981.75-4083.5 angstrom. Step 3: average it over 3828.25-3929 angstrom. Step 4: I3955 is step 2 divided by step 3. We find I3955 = 1.4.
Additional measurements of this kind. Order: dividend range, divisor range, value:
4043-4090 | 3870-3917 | 1.38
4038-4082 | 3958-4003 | 1.35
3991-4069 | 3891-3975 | 1.43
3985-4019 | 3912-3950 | 1.33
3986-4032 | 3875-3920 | 1.35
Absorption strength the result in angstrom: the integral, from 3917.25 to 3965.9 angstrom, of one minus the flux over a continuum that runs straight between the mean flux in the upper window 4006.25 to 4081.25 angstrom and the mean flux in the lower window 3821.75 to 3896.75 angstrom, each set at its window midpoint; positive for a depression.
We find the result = 6.2 angstrom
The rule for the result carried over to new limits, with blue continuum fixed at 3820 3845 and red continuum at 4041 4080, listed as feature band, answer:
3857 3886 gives -4.3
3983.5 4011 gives -1.3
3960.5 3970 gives 3.4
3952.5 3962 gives -0.2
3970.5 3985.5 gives 2.3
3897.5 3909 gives -1.2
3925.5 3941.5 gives 3.4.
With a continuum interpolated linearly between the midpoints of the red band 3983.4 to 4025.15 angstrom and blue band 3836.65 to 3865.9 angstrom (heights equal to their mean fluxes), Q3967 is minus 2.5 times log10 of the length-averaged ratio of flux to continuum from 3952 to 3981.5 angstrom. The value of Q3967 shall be 0.33 mag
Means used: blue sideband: 11.4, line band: 9.86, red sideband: 14.1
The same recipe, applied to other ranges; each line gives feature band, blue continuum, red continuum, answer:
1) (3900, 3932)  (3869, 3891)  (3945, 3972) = -0.12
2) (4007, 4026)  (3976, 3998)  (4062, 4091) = -0.16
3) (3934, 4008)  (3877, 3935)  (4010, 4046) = 0.14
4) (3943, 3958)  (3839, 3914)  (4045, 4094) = 0.00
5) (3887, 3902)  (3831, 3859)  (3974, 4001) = 0.01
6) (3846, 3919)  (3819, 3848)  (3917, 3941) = -0.18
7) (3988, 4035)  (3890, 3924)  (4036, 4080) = -0.06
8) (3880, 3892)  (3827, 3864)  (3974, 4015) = 0.15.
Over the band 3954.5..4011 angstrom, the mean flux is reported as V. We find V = 11.6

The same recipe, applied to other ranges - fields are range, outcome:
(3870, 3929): 11.4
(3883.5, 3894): 9.3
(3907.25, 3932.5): 11.6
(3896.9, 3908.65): 11.9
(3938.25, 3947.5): 11.6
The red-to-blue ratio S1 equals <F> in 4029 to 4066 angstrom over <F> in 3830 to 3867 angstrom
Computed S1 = 1.35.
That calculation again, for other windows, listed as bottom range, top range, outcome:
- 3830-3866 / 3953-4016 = 1.11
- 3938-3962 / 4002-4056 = 1.23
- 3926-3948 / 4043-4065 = 1.47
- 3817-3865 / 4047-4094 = 1.33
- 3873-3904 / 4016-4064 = 1.39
